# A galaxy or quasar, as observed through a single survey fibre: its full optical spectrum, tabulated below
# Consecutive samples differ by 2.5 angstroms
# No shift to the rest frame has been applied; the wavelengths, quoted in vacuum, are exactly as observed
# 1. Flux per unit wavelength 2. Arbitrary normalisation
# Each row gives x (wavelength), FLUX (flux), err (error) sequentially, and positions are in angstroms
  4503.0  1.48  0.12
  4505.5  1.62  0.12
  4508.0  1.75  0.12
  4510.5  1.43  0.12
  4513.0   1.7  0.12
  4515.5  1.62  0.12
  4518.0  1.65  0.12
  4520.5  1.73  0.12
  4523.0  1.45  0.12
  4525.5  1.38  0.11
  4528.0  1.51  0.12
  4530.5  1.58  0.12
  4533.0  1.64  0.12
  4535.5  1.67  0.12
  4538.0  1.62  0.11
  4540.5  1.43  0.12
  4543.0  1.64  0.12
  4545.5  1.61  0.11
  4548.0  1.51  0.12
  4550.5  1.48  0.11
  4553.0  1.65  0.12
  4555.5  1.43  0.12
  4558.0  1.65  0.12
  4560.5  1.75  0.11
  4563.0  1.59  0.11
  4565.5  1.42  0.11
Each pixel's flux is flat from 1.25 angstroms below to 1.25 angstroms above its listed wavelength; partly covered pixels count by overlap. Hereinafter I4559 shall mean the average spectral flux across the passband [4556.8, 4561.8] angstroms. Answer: 1.7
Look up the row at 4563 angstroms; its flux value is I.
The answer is 1.59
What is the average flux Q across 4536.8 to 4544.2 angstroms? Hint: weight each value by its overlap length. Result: 1.56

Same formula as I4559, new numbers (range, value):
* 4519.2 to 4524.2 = 1.59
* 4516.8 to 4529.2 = 1.54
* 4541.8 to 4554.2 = 1.58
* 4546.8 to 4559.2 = 1.54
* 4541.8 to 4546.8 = 1.62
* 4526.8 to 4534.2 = 1.58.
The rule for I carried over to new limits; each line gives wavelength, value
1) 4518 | 1.65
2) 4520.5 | 1.73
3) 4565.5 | 1.42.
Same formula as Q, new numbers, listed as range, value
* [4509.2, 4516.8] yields 1.58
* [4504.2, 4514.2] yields 1.62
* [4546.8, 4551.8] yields 1.5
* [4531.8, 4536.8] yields 1.65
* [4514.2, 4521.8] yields 1.67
